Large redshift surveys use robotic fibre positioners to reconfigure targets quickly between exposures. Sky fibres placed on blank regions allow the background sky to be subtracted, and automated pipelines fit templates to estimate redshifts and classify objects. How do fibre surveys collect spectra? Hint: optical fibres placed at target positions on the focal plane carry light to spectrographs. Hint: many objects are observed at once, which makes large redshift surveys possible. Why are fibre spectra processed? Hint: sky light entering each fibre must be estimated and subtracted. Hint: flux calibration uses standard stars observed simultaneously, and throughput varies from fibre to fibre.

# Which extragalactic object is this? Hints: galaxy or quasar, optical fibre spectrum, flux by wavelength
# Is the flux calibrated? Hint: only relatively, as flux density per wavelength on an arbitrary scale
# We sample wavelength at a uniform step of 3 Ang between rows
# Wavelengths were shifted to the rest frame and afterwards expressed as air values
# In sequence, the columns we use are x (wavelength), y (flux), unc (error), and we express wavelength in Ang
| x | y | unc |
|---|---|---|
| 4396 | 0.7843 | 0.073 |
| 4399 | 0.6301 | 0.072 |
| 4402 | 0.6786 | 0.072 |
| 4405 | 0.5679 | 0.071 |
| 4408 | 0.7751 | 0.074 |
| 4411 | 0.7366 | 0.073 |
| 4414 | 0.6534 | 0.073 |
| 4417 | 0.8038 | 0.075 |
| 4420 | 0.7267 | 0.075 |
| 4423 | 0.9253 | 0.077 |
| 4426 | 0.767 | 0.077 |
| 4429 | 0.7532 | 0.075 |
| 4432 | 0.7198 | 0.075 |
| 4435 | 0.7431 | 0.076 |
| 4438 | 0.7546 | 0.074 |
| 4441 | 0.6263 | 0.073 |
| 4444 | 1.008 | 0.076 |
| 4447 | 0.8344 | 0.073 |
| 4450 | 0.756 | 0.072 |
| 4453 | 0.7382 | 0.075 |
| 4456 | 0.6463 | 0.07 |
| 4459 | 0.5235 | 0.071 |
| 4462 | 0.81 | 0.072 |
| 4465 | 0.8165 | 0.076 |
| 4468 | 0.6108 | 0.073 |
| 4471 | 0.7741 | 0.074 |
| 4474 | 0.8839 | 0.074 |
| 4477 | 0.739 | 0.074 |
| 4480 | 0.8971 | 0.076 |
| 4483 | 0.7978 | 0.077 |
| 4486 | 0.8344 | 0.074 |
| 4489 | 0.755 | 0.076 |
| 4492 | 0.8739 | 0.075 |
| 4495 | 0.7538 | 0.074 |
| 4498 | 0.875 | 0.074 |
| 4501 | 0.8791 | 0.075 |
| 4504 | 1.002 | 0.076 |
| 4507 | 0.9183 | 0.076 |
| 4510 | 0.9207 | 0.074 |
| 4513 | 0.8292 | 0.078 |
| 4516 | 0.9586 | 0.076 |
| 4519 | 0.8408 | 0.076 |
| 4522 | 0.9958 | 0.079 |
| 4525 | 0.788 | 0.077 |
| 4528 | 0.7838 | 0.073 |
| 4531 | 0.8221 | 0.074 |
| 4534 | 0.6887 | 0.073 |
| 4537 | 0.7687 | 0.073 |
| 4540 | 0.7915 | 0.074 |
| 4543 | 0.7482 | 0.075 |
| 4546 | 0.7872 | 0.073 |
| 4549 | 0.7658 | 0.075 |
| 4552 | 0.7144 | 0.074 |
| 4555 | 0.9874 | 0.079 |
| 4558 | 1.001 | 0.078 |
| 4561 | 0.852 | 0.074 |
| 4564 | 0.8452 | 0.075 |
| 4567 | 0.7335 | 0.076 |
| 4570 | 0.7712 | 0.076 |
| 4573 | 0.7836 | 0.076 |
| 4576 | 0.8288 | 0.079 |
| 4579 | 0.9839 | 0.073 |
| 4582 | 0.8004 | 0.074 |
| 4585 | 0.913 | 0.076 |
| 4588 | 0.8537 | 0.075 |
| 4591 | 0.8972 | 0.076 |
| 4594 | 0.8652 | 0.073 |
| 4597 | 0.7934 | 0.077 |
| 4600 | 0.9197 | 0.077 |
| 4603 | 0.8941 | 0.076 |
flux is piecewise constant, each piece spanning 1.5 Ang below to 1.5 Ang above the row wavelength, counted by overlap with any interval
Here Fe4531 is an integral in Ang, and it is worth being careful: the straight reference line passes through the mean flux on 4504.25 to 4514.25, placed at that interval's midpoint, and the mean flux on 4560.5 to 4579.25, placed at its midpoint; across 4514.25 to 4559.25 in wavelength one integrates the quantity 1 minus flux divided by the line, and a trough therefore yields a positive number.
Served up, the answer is 1.9 Ang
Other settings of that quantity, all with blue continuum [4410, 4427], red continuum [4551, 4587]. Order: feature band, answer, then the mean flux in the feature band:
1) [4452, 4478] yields 2.3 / 0.726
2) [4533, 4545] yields 1.2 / 0.753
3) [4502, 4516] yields -1.7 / 0.921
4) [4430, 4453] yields 0.2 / 0.774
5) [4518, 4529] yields -0.4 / 0.856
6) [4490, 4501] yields -0.3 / 0.837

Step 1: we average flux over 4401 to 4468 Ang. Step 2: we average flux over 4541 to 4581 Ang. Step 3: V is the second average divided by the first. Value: 1.12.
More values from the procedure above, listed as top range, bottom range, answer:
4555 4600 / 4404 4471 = 1.16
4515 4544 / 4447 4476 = 1.11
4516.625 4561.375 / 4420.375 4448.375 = 1.04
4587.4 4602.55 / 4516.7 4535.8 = 1.05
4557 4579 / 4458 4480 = 1.11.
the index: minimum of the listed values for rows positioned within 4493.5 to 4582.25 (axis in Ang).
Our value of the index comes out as 0.6887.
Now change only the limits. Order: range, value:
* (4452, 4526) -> 0.5235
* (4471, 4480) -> 0.739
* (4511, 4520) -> 0.8292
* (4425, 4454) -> 0.6263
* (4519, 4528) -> 0.7838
